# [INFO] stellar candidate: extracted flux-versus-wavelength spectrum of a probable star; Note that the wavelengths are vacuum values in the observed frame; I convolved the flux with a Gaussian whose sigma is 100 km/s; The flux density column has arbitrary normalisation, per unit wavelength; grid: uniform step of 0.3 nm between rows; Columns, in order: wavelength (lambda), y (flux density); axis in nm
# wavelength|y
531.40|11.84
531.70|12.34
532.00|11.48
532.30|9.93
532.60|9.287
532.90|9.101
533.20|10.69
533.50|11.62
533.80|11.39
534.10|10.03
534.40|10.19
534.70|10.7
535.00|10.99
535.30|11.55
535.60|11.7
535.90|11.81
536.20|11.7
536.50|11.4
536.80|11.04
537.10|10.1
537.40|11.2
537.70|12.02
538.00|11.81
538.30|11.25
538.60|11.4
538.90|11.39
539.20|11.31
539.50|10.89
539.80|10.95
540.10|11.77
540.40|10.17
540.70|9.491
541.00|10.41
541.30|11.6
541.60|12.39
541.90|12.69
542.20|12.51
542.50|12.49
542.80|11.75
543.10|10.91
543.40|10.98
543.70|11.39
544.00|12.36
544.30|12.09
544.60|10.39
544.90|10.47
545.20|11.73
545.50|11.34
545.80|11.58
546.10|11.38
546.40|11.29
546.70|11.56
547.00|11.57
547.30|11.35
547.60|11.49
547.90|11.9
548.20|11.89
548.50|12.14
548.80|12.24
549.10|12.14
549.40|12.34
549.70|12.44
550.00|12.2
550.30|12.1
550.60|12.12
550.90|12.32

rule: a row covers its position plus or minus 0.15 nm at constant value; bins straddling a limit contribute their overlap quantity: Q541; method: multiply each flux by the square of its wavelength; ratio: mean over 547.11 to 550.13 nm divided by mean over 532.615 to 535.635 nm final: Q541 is 1.18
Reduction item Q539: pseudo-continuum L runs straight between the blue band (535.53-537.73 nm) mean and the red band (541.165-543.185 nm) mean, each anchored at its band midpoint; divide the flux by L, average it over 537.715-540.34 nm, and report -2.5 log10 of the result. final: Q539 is 0.029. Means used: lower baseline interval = 11.3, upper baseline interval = 12.1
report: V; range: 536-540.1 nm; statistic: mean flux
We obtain 11.3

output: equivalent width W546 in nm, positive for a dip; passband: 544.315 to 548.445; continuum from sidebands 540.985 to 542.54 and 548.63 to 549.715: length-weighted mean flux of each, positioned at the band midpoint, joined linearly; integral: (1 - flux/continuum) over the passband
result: 0.268 nm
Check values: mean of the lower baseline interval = 12.1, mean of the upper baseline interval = 12.3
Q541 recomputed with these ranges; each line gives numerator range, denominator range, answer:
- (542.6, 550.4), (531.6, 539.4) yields 1.10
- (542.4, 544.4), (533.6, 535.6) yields 1.11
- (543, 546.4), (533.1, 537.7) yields 1.06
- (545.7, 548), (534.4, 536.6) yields 1.06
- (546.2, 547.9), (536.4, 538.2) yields 1.06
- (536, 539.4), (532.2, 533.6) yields 1.14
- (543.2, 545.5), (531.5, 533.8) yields 1.11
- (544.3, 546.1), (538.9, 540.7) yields 1.05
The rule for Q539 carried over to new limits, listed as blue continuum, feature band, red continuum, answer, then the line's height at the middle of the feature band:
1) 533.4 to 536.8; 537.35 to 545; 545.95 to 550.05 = 0.01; 11.5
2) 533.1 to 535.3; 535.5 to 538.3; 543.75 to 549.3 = -0.04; 11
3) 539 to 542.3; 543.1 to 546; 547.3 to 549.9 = 0.03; 11.6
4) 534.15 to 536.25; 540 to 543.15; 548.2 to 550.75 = 0.01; 11.6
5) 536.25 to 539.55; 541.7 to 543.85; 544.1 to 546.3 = -0.05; 11.3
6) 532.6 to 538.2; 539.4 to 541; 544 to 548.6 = 0.06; 11.2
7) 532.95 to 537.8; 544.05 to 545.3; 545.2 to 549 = 0.03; 11.5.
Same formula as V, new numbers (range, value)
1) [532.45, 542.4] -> 11.1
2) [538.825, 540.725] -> 10.9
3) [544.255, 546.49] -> 11.2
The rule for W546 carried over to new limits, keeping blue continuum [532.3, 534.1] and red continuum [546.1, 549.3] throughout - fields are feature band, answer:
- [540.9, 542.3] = -0.099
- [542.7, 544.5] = -0.030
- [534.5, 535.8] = -0.084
